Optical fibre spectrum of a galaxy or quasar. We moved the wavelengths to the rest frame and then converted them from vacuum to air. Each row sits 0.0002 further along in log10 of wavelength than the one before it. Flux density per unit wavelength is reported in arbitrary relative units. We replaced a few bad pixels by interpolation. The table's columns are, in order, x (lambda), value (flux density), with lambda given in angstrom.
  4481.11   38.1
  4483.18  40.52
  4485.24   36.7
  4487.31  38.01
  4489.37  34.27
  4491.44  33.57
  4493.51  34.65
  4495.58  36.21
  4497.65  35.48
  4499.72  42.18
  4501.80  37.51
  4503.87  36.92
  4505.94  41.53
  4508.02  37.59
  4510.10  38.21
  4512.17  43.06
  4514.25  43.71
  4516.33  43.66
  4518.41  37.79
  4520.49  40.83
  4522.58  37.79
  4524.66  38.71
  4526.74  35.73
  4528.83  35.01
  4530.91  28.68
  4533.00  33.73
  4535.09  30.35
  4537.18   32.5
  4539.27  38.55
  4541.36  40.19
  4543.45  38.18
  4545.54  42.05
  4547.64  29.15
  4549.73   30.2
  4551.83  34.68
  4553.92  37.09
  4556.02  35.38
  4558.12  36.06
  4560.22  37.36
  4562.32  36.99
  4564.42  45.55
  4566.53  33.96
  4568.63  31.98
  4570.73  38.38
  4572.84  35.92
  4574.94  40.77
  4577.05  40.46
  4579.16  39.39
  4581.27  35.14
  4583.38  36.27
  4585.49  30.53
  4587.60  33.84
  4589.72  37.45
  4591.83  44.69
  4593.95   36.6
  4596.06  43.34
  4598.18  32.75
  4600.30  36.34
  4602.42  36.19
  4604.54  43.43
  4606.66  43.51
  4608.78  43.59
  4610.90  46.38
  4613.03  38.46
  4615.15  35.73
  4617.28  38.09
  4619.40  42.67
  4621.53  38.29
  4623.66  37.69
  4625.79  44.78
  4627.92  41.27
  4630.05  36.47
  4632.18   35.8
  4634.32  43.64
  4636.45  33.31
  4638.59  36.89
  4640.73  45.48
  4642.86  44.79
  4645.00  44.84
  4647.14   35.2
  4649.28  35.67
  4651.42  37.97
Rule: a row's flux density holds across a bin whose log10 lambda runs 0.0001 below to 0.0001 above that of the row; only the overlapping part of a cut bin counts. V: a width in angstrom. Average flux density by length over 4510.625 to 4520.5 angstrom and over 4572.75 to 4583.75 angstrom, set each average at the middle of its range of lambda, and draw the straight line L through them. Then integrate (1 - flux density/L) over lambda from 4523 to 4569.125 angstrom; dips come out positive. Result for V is 5.1 angstrom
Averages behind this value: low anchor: 41.8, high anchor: 38.3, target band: 35.6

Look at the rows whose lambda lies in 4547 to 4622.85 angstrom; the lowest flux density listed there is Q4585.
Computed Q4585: 29.15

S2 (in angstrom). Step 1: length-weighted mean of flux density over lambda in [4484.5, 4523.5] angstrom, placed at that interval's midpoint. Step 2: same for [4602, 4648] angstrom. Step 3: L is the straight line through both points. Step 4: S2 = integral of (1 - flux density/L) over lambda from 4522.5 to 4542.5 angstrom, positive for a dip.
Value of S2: 2.0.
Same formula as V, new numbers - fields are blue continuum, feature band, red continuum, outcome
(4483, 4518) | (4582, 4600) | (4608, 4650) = 1.20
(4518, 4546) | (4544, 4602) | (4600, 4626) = 2.41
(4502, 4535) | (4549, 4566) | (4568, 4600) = 0.36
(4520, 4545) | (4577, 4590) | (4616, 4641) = 0.67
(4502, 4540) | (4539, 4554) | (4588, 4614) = 0.86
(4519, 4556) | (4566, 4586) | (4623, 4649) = 0.40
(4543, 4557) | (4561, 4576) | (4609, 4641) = -0.59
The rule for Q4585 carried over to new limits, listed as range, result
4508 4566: 28.68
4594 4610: 32.75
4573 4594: 30.53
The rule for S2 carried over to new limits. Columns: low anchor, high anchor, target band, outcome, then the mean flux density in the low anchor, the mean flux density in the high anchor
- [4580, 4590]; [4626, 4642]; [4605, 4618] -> -1.4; 34.5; 39.4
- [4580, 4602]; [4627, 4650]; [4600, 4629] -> -1.9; 36.7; 39.4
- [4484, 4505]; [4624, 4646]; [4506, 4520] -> -1.3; 36.6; 40.6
